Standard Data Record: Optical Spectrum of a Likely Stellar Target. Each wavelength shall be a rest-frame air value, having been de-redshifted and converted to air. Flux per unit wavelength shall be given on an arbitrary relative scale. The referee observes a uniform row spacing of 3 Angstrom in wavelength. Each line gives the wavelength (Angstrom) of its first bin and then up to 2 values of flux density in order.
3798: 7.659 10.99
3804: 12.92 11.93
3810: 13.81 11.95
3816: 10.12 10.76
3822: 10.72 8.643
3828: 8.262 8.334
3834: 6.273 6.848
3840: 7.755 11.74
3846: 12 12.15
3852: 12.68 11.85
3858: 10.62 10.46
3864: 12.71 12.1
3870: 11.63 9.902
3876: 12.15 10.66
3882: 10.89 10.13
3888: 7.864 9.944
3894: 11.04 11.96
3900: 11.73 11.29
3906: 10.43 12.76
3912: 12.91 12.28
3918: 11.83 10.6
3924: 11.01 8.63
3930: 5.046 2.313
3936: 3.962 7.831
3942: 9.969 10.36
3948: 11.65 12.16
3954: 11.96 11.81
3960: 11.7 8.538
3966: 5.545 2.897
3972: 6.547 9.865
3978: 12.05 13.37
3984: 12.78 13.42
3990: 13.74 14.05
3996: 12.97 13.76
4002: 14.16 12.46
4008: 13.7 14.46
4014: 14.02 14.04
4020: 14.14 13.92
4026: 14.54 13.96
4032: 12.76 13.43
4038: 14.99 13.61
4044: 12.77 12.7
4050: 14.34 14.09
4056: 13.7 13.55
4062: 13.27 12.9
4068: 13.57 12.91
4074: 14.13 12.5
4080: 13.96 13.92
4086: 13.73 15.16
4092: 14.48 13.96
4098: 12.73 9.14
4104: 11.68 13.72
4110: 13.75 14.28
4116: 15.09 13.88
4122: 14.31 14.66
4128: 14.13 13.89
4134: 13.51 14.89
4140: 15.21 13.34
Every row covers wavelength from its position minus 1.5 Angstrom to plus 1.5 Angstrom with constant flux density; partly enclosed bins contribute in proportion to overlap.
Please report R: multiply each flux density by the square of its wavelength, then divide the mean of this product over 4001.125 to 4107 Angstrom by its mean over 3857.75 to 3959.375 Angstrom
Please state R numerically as 1.4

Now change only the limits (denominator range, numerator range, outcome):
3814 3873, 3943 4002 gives 1.15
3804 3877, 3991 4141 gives 1.44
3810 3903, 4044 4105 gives 1.41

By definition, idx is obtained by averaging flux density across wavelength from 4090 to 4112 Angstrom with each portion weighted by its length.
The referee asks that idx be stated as 12.9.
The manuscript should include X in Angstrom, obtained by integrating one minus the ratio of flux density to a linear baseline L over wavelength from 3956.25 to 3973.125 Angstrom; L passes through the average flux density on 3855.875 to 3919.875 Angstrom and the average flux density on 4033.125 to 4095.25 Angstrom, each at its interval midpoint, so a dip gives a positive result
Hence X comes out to 6.3 Angstrom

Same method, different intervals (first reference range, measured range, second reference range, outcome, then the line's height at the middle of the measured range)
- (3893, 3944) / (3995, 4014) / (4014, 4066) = -1.6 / 12.5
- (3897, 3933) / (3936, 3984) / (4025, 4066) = 7.9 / 11.6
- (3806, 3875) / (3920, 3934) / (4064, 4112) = 4.8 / 11.5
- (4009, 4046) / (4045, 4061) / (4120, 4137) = 0.4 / 13.9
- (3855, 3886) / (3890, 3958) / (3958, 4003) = 5.8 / 11.1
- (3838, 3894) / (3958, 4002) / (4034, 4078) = 5.6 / 12.5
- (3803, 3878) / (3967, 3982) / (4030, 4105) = 4.4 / 12.3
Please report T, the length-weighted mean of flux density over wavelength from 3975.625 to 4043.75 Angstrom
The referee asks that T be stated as 13.6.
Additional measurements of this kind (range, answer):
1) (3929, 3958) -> 8.72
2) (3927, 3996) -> 9.67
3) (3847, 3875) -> 11.6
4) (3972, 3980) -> 10.3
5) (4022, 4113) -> 13.5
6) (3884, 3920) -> 11.2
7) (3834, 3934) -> 10.5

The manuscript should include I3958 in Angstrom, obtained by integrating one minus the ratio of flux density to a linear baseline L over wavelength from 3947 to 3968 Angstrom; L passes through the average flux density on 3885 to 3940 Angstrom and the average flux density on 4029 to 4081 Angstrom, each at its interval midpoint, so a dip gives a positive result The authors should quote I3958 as 1.1 Angstrom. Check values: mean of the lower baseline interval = 9.66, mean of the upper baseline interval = 13.5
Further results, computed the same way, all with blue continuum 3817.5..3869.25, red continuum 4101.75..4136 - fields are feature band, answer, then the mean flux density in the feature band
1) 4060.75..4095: -1.1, 13.7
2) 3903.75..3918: -1.2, 12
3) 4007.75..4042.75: -3.8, 14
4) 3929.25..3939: 6.1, 4.3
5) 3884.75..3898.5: 0.9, 10.2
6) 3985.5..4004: -2.2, 13.7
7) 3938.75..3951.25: 1.2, 10.5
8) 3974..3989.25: -0.5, 12.4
